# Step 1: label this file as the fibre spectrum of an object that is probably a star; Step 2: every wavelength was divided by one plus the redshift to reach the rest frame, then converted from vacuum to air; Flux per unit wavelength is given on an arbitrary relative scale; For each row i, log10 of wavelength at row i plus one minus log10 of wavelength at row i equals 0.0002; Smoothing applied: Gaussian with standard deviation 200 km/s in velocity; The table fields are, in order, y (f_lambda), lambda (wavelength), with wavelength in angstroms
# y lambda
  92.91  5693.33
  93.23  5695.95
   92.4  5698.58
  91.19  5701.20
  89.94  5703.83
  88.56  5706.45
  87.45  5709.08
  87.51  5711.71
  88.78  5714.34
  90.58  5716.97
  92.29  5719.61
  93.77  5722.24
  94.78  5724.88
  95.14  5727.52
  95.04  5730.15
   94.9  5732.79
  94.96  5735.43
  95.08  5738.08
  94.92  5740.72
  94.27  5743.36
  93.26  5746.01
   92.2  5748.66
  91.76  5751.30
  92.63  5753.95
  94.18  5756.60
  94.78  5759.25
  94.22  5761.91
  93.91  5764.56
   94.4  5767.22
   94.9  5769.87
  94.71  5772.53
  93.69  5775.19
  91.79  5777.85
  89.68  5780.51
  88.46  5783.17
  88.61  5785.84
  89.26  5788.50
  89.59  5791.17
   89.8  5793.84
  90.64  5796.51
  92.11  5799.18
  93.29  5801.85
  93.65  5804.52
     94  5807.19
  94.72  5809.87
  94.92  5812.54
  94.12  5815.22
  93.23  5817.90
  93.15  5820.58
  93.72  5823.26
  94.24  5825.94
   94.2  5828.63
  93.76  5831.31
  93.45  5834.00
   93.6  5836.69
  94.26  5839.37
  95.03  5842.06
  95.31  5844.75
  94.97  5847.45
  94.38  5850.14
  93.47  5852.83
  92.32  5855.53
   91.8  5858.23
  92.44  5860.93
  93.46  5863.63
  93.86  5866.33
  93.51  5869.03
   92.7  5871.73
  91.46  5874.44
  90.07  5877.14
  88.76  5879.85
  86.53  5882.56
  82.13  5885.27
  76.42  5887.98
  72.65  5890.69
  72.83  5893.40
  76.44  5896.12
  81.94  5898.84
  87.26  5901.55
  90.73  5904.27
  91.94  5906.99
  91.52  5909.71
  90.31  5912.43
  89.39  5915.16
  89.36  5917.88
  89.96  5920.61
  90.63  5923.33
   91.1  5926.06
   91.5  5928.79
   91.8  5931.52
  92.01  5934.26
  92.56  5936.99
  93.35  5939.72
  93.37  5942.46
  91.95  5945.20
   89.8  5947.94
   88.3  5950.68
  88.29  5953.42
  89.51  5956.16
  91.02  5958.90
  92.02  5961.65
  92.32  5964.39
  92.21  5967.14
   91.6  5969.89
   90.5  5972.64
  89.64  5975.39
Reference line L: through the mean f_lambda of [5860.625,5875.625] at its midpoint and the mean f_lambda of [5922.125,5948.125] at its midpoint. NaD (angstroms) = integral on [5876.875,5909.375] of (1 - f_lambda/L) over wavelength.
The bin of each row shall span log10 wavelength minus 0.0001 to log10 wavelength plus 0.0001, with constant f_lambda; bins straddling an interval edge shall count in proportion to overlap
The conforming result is 3.3 angstroms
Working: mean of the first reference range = 93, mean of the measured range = 83.2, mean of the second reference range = 91.9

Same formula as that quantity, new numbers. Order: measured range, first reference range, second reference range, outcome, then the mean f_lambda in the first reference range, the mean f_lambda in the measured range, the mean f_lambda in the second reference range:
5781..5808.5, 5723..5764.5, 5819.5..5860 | 0.9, 94.1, 90.9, 93.8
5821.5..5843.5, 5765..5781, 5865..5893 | -1.1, 93.4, 94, 86.3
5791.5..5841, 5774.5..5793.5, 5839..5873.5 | -0.9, 90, 93.3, 93.6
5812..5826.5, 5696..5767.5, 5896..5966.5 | -0.4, 92.7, 93.8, 90.2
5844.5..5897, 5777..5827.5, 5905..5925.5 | 1.7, 92.1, 88.2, 90.5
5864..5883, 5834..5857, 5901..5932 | 0.3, 94.1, 91.3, 90.5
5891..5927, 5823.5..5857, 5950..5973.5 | 2.1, 94.1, 86.7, 90.7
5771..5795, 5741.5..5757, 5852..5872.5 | 0.6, 93.1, 90.6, 92.9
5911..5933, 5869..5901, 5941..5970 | -0.8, 83.5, 90.5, 90.9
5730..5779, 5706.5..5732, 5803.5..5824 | -0.8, 91.6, 94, 94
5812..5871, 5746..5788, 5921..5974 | -1.1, 92.6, 93.8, 91.2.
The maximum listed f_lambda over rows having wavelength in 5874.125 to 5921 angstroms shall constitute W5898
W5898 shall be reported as 91.94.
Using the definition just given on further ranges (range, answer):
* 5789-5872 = 95.31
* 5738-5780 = 95.08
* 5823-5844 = 95.03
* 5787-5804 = 93.29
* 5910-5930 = 91.5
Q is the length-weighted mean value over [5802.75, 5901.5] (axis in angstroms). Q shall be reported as 90.4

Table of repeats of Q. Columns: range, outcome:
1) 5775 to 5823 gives 91.9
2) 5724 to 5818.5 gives 93.1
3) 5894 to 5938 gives 89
